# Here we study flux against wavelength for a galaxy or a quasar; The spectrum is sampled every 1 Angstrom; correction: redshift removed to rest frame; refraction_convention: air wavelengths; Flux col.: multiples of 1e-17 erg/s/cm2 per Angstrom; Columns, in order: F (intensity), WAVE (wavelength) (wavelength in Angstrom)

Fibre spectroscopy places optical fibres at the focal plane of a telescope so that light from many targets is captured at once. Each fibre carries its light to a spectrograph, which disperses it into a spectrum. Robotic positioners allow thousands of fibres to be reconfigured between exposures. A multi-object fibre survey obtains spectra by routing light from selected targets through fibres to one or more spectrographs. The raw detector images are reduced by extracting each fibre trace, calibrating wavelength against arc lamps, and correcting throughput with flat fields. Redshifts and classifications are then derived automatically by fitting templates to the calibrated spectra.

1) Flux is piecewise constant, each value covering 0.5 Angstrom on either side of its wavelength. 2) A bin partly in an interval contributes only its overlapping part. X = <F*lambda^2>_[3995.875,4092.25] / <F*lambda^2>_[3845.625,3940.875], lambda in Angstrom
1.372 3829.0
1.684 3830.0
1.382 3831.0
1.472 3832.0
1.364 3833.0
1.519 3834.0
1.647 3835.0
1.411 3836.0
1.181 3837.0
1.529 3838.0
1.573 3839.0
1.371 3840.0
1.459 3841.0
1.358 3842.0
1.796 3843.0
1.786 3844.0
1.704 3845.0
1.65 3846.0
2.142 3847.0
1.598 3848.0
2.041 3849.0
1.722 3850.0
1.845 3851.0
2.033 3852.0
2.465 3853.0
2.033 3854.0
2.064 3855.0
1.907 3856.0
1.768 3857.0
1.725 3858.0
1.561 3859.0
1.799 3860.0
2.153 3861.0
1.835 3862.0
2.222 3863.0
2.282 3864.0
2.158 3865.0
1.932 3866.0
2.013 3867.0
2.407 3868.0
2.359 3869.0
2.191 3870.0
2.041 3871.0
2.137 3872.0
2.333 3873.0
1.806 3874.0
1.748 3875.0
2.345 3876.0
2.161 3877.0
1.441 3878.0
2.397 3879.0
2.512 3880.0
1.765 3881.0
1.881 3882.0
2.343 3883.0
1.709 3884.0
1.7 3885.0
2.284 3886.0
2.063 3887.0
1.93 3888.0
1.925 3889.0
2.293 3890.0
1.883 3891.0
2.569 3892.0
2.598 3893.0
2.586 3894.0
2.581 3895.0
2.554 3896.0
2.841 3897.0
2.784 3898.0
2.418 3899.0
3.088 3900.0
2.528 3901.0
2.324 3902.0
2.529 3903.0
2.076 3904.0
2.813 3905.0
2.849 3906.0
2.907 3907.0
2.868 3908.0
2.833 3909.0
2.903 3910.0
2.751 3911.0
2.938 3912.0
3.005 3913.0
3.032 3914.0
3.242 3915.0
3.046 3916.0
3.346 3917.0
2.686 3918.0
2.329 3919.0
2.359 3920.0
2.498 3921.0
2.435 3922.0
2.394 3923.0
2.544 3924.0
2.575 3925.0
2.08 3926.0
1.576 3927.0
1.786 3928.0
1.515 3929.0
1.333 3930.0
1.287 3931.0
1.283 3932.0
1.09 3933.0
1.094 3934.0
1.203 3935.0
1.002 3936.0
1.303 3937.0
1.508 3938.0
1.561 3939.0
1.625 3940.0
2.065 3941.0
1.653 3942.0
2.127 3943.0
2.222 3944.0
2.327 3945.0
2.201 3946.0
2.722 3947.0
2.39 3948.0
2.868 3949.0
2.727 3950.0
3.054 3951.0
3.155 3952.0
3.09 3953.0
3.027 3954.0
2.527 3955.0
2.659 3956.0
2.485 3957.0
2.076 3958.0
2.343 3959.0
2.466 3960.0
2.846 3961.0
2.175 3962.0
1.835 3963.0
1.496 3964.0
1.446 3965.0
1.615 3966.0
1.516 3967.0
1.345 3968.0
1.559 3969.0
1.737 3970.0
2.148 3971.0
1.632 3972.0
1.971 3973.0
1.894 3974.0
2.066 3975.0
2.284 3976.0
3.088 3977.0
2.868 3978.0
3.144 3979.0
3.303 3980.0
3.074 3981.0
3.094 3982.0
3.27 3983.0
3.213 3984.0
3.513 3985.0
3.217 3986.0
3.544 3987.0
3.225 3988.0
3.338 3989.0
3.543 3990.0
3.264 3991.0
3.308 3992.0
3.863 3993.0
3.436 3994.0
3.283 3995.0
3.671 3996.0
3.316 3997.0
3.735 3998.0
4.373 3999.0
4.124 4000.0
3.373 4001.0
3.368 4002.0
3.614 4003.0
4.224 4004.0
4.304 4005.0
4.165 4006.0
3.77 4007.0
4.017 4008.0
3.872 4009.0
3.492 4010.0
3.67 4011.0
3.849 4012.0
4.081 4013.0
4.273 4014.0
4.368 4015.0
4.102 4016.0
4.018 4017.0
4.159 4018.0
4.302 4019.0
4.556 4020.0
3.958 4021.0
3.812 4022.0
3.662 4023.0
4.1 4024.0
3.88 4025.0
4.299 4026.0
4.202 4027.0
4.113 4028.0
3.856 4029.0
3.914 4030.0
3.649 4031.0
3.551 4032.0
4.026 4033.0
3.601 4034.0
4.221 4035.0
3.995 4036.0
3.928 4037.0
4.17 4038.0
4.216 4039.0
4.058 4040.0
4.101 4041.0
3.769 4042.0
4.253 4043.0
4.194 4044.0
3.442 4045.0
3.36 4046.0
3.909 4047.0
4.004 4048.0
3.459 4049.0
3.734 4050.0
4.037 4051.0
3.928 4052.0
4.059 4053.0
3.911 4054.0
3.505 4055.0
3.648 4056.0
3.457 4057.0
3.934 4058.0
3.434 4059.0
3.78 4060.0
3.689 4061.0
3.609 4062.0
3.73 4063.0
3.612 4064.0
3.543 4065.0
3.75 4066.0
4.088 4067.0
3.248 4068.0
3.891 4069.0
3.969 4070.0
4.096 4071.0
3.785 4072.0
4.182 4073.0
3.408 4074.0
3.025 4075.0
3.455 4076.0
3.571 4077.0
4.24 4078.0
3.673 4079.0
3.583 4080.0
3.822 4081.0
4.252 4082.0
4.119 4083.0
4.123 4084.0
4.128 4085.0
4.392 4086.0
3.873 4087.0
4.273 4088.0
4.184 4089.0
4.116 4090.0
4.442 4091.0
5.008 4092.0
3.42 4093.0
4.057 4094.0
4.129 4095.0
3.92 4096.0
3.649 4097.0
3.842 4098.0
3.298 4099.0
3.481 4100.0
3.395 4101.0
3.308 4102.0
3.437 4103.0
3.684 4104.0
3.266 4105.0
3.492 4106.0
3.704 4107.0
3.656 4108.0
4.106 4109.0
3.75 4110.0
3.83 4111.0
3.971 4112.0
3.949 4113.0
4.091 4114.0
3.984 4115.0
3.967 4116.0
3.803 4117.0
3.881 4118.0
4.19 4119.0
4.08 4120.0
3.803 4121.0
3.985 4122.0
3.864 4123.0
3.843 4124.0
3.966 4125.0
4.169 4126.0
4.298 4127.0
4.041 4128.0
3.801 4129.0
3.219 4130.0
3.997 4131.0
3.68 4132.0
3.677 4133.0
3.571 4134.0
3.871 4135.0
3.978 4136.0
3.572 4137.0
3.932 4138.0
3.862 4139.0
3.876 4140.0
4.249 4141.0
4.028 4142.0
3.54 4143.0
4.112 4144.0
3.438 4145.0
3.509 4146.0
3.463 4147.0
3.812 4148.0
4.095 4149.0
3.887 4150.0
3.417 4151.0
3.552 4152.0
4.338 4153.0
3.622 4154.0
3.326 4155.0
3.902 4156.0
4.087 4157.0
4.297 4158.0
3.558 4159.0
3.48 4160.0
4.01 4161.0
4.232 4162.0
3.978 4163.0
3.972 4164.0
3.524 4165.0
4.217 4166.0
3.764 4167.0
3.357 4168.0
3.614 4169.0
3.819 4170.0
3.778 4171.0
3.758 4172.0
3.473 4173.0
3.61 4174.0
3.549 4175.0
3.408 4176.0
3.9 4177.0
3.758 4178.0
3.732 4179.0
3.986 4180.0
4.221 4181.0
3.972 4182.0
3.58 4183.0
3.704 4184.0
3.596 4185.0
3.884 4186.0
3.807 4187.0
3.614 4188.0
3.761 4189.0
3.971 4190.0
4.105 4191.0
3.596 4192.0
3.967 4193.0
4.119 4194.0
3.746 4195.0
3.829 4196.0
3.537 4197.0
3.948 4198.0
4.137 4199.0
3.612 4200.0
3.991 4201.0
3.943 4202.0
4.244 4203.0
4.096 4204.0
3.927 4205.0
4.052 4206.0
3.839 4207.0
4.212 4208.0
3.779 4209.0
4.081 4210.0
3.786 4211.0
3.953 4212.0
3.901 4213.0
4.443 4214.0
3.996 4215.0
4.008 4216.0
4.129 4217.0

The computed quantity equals 1.9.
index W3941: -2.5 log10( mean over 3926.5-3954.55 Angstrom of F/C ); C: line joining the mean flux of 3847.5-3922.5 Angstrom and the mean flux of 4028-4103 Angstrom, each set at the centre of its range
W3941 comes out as 0.39 mag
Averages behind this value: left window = 2.31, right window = 3.84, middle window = 1.96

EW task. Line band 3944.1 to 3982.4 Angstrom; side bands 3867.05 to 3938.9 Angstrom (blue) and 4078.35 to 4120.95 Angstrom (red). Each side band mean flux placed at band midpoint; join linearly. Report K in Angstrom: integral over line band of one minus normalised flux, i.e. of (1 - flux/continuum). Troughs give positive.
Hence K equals 5.2 Angstrom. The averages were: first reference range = 2.24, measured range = 2.37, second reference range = 3.89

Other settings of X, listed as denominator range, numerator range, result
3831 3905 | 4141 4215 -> 2.22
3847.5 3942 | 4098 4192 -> 1.98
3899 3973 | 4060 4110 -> 1.83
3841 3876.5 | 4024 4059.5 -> 2.17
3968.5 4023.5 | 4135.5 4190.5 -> 1.20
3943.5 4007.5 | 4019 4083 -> 1.40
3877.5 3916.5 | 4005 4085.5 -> 1.68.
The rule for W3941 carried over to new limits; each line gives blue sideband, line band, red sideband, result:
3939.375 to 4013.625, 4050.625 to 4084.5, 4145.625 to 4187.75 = -0.14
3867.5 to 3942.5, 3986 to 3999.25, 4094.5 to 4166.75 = -0.23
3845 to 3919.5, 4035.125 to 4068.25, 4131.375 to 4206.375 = -0.19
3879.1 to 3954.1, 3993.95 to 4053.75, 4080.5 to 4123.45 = -0.21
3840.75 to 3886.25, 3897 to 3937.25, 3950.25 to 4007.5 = 0.02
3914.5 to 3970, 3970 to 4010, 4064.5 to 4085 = -0.19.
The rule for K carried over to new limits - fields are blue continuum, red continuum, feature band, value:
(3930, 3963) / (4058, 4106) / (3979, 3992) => -3.5 Angstrom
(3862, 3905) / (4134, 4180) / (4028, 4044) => -4.5 Angstrom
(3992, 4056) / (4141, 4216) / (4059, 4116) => 0.8 Angstrom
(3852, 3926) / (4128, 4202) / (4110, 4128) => -2.1 Angstrom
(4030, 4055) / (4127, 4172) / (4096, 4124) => 0.5 Angstrom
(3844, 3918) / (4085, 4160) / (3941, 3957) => 0.9 Angstrom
